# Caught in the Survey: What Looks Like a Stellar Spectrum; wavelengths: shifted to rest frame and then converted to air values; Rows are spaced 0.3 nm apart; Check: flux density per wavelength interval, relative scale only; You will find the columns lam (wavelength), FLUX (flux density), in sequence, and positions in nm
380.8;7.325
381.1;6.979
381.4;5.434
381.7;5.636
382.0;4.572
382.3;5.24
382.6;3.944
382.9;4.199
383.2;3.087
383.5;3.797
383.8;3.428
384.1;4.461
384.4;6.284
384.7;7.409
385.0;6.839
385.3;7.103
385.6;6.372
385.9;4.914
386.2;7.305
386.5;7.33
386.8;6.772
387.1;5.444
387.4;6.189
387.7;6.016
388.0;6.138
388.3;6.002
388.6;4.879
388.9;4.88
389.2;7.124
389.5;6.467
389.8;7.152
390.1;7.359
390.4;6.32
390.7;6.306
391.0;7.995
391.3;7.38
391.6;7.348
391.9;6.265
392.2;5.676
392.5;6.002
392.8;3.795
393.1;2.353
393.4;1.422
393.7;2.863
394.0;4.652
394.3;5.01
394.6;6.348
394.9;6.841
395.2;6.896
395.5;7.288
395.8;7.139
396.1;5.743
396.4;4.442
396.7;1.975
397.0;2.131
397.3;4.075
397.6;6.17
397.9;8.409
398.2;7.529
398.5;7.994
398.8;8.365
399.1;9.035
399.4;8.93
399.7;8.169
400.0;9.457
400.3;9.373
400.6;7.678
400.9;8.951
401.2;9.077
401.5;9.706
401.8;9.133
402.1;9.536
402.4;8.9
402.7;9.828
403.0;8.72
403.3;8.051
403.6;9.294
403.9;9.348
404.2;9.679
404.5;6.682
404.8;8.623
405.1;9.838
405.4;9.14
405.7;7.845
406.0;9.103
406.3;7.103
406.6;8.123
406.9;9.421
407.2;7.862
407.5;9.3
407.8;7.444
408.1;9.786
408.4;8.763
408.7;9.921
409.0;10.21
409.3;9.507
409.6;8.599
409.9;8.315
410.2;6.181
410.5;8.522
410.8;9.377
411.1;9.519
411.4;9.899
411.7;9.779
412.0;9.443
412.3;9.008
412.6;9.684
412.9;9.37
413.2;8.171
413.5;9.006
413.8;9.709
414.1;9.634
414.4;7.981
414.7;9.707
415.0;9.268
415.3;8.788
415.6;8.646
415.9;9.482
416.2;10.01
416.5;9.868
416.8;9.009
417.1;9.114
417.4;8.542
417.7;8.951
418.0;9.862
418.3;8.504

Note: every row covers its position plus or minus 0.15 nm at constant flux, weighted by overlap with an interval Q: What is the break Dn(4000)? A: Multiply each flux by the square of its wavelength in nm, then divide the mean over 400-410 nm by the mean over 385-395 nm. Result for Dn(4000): 1.63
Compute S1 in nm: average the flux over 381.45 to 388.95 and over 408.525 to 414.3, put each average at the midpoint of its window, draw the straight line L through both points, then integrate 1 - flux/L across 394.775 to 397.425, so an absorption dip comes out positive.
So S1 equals 0.69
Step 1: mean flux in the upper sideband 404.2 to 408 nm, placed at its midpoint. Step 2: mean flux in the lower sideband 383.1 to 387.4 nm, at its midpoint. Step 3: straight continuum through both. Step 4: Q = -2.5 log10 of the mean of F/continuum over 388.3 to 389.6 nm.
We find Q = 0.079 mag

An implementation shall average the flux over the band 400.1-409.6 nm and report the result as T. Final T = 8.9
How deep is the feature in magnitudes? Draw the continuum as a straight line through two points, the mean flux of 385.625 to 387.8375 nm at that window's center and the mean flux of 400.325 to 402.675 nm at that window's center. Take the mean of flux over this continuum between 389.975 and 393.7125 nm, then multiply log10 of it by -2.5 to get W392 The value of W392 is 0.28 mag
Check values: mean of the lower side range 6.29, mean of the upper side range 9.06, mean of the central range 5.55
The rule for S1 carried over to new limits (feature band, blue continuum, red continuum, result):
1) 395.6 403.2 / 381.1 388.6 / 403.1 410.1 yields 0.15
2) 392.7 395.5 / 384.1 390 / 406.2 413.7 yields 0.99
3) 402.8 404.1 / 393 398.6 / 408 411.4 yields -0.29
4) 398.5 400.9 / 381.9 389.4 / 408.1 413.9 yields -0.36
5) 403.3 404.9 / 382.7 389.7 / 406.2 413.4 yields -0.10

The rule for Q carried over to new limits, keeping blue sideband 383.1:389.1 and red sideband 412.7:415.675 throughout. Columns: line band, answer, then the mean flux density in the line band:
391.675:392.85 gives 0.14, 5.7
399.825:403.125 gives -0.20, 9.12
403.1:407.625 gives -0.08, 8.62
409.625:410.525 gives 0.12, 7.68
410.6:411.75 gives -0.11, 9.58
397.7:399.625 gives -0.15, 8.31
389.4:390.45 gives -0.11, 6.89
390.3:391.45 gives -0.11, 7.03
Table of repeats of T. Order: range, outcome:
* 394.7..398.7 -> 5.93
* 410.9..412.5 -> 9.53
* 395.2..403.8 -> 7.68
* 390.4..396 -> 5.66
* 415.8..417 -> 9.58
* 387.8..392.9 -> 6.32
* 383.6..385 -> 5.49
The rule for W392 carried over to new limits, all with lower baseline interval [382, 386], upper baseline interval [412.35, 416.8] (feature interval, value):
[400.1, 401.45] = -0.199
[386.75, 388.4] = -0.082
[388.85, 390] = -0.124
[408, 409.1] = -0.147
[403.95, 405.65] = -0.111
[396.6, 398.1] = 0.417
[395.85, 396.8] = 0.447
